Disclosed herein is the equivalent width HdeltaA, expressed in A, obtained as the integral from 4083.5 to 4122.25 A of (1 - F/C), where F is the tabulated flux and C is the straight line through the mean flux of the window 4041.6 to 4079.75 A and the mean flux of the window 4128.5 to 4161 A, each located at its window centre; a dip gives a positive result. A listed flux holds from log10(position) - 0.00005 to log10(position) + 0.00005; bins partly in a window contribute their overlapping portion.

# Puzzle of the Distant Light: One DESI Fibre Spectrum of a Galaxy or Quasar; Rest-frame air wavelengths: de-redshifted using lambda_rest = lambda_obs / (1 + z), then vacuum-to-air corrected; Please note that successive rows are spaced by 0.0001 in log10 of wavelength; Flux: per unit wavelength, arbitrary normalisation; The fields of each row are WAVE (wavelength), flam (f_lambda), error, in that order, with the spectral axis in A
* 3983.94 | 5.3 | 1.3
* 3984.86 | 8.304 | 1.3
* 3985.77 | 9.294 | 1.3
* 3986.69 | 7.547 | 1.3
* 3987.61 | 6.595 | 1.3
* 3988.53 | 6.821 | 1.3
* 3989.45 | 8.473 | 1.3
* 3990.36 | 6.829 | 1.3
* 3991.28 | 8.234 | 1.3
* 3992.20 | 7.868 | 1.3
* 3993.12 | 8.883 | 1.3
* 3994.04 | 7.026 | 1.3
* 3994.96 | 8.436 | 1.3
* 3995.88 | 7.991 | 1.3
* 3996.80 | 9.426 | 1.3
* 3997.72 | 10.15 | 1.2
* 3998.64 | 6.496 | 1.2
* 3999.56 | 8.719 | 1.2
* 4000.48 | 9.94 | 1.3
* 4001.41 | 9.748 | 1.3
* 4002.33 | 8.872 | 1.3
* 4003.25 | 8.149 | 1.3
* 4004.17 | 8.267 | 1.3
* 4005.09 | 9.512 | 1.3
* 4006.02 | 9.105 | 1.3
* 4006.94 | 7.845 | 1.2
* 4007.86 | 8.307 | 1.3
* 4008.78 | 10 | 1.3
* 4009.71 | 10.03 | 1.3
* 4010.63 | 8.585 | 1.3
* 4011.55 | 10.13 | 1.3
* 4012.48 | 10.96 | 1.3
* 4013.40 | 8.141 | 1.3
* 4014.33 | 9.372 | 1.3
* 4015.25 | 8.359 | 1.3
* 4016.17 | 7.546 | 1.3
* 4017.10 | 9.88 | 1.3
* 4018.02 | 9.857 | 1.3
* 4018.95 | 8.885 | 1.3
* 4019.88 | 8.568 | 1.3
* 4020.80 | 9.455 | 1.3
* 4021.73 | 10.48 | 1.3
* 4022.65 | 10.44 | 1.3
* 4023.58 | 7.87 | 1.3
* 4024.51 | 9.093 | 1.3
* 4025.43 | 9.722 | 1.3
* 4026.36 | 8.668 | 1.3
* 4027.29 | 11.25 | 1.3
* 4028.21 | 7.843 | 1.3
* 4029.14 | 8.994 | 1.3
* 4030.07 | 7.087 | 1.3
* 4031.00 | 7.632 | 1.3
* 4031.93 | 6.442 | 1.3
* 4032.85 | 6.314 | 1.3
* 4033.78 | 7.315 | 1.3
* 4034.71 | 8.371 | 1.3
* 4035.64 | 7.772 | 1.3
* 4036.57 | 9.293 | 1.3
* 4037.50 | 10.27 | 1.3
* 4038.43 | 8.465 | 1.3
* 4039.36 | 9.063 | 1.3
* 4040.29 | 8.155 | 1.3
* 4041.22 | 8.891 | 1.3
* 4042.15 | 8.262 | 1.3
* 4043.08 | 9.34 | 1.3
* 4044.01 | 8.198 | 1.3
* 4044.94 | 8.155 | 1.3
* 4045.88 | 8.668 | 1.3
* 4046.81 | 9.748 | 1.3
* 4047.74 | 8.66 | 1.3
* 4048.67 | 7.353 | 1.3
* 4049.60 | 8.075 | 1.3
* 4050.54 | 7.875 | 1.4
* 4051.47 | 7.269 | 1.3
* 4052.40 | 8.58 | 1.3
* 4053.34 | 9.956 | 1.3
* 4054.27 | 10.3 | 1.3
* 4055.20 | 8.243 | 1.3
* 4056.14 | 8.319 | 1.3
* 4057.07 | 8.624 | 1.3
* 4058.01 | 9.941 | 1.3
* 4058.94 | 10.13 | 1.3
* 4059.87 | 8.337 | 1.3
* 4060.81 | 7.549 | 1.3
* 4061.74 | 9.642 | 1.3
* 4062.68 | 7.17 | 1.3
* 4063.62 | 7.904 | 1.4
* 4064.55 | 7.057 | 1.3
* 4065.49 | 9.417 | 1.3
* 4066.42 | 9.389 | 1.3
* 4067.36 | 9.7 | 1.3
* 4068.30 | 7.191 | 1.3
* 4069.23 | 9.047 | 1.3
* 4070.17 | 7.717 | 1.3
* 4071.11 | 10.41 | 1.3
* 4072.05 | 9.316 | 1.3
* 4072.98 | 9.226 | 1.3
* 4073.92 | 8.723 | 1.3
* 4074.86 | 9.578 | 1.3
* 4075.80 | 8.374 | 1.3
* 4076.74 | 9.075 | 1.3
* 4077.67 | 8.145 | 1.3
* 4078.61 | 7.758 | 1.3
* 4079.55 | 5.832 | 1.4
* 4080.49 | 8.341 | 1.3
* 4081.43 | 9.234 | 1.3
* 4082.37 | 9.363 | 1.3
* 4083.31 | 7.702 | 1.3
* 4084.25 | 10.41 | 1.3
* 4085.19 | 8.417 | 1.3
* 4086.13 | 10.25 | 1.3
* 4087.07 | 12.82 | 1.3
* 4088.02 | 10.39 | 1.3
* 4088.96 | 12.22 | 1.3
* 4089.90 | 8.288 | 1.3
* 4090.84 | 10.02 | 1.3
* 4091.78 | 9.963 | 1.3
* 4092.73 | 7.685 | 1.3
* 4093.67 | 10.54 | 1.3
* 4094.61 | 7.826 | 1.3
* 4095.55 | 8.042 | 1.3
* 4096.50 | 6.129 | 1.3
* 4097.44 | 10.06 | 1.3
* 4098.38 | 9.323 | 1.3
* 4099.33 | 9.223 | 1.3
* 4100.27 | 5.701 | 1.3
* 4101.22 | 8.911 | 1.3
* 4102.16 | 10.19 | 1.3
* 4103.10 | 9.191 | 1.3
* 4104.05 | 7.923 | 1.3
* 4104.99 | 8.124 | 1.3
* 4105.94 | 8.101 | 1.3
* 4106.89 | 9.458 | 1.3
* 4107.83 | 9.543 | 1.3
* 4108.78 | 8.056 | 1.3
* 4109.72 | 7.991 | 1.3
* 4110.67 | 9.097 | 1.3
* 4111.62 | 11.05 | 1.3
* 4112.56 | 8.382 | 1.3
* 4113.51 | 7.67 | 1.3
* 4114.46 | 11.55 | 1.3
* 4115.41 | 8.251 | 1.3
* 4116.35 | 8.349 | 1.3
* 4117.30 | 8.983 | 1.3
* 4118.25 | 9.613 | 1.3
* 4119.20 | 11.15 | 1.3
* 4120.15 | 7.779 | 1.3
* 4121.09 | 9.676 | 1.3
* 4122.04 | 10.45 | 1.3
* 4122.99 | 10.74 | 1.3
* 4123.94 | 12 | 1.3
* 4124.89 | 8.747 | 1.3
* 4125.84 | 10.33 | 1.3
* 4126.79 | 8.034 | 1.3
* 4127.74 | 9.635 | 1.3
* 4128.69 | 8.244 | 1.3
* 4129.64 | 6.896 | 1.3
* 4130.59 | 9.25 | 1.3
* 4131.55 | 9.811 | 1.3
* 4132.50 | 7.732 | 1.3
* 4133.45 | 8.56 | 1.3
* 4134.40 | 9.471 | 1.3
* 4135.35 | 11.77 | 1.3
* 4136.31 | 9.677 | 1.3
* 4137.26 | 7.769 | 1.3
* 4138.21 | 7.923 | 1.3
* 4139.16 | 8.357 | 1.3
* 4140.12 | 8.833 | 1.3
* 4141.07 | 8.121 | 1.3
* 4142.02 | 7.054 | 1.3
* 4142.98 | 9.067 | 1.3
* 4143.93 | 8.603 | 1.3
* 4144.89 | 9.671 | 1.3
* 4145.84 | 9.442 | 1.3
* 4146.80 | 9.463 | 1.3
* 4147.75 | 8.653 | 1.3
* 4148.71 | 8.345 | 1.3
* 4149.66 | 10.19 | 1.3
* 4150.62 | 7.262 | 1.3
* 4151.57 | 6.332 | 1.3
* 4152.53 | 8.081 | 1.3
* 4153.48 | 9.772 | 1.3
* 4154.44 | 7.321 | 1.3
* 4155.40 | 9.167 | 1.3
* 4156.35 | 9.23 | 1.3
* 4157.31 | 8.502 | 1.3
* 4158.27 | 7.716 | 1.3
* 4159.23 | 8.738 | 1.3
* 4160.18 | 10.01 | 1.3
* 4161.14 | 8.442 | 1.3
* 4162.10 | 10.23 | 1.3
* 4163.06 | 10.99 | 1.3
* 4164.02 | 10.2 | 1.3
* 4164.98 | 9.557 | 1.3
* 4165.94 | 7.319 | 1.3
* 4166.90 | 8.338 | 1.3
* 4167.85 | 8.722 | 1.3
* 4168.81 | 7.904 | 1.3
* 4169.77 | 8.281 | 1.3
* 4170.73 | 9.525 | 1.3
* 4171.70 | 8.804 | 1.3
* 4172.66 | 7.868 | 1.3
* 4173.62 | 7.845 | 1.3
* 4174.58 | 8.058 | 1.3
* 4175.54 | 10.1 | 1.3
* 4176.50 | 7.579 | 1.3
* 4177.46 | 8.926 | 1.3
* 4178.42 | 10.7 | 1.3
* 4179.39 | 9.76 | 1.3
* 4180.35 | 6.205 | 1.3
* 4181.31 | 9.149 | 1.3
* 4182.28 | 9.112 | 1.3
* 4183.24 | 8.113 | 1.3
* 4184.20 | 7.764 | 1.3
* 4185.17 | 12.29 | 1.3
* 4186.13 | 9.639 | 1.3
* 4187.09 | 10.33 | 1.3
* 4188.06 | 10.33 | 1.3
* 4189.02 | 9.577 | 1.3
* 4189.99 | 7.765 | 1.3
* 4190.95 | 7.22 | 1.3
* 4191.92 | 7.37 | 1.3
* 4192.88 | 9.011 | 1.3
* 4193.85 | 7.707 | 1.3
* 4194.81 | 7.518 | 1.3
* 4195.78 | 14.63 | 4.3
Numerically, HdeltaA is -2.4 A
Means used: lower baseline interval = 8.61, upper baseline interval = 8.68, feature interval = 9.17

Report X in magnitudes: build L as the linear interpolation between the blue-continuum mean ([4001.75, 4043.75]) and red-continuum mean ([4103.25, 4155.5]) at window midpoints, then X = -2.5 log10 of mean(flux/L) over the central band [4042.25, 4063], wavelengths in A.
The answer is 0.03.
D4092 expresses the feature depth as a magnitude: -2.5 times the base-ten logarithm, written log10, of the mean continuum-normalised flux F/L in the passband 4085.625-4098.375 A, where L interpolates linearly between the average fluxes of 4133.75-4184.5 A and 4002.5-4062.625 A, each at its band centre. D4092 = -0.093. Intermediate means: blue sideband 8.76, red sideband 8.76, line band 9.54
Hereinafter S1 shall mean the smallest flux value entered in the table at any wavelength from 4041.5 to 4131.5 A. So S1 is 5.701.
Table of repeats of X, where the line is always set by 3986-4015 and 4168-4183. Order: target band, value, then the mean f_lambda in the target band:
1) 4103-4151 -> -0.048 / 9.02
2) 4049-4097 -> -0.029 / 8.85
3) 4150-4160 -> 0.044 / 8.3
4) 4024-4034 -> 0.048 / 8.24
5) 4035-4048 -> -0.021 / 8.78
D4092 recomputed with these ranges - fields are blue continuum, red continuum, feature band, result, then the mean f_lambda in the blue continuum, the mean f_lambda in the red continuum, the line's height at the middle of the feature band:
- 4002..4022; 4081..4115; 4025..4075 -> 0.06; 9.09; 9.13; 9.11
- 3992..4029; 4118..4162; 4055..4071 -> 0.05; 9.01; 8.96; 8.99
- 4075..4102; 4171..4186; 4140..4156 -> 0.04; 8.95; 8.84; 8.88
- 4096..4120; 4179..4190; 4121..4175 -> 0.02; 8.86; 9.22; 9.05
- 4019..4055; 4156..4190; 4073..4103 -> -0.03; 8.63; 9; 8.77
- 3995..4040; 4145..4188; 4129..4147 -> 0.01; 8.84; 8.89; 8.88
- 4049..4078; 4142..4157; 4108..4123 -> -0.07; 8.72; 8.65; 8.68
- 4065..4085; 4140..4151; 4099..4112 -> 0.00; 8.75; 8.73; 8.75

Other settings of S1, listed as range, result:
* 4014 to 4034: 6.314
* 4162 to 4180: 7.319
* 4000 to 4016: 7.845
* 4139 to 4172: 6.332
